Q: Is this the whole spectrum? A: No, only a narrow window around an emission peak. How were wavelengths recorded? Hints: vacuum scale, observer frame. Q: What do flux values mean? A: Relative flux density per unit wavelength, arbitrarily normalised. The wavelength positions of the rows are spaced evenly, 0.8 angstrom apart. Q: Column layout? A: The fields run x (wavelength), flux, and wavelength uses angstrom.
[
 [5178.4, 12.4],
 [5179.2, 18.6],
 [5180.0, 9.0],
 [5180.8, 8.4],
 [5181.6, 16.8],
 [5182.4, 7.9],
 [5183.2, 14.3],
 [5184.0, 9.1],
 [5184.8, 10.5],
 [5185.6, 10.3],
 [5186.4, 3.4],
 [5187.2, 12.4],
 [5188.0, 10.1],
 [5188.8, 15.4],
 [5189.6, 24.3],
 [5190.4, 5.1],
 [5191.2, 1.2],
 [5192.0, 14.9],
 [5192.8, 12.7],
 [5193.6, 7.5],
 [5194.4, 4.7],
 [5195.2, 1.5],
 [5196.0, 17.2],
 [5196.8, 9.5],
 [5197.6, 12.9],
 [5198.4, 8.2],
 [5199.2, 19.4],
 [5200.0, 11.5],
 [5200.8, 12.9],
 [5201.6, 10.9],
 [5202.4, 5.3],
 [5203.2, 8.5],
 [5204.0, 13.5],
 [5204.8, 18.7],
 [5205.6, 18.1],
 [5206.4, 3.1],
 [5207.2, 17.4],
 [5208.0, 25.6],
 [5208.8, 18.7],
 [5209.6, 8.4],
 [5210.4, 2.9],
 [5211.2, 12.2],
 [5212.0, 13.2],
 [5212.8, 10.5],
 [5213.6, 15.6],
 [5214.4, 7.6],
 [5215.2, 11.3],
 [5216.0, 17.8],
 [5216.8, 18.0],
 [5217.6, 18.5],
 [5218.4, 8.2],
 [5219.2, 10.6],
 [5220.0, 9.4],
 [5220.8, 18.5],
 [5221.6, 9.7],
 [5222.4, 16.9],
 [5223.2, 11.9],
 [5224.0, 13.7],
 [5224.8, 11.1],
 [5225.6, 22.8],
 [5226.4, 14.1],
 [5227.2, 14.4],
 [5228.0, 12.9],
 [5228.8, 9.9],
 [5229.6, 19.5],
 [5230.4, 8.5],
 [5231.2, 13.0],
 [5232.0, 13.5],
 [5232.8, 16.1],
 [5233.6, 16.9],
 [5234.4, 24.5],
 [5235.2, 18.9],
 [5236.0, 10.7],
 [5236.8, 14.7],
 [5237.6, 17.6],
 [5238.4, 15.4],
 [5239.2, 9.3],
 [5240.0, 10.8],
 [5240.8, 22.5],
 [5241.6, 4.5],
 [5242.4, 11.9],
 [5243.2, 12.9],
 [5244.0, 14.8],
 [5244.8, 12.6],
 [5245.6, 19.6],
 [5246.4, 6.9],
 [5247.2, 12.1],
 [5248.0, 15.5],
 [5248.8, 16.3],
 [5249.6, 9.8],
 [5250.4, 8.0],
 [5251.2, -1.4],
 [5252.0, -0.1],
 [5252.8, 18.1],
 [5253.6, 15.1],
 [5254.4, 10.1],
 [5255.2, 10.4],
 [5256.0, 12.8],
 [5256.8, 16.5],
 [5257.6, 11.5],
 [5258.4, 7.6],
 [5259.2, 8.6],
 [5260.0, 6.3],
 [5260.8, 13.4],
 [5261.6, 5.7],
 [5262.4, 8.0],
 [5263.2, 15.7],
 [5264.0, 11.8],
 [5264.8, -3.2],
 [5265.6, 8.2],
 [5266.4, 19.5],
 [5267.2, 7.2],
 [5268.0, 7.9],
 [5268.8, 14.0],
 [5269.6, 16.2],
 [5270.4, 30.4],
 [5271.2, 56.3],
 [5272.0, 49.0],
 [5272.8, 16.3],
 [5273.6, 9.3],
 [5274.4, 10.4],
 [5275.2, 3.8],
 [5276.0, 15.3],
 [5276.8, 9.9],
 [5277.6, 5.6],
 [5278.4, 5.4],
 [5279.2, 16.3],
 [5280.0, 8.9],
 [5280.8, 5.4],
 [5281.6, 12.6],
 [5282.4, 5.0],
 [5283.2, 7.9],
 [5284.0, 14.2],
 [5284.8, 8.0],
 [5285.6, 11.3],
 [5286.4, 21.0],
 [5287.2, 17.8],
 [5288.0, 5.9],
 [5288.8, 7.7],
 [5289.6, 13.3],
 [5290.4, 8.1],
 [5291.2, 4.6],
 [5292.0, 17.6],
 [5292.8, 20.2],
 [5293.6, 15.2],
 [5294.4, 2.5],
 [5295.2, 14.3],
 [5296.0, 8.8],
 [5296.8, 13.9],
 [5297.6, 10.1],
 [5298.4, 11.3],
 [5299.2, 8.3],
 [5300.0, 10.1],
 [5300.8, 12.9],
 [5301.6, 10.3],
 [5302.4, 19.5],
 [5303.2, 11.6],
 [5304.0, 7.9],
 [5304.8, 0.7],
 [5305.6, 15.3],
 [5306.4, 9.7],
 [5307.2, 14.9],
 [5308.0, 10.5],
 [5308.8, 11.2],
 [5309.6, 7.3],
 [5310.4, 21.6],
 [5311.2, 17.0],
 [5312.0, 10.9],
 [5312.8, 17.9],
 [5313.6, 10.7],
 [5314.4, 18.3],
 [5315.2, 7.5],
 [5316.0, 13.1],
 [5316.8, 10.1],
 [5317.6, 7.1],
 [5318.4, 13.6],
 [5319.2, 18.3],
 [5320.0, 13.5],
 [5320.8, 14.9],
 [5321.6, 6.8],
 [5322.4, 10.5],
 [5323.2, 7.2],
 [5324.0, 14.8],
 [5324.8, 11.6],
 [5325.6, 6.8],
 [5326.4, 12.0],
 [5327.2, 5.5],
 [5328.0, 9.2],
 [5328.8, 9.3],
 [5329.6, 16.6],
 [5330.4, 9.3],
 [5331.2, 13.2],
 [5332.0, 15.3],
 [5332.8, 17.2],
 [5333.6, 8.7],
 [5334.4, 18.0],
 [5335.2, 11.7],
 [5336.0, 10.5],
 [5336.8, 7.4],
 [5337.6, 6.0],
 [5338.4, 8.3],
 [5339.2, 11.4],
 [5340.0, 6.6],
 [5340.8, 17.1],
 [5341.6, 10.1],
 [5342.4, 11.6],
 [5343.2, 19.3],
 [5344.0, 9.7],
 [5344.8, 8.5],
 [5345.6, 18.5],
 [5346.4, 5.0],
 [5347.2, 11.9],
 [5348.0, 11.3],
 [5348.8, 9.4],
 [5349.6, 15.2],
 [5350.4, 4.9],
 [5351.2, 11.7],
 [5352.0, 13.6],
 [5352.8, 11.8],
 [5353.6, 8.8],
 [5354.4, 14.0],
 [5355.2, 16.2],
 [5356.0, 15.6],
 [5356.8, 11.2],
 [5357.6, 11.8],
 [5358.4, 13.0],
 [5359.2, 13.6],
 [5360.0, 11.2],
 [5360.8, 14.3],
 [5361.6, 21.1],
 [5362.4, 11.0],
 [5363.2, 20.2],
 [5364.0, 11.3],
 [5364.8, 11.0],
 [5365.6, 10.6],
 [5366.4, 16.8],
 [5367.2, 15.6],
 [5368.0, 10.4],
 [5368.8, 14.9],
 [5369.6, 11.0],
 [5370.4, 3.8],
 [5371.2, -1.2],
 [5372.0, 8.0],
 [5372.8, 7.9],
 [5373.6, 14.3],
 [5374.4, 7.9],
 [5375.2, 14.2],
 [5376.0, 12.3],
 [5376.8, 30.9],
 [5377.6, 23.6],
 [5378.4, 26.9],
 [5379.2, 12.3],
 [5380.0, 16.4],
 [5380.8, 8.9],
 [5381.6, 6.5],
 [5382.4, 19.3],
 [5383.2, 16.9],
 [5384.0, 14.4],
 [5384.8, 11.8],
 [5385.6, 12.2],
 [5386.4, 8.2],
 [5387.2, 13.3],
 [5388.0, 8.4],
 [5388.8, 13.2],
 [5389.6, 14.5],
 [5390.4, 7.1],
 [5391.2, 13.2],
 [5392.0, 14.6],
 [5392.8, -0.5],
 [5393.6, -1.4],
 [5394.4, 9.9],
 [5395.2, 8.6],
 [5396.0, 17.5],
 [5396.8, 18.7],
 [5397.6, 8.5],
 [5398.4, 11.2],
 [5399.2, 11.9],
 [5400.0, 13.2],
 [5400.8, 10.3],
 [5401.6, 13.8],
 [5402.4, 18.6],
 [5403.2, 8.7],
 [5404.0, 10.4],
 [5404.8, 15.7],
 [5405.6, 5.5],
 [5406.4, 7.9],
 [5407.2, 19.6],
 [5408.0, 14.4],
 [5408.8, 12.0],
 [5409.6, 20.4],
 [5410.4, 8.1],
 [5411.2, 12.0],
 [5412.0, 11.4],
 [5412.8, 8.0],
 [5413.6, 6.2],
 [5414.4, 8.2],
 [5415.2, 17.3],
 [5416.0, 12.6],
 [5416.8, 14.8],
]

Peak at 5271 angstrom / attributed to H-beta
